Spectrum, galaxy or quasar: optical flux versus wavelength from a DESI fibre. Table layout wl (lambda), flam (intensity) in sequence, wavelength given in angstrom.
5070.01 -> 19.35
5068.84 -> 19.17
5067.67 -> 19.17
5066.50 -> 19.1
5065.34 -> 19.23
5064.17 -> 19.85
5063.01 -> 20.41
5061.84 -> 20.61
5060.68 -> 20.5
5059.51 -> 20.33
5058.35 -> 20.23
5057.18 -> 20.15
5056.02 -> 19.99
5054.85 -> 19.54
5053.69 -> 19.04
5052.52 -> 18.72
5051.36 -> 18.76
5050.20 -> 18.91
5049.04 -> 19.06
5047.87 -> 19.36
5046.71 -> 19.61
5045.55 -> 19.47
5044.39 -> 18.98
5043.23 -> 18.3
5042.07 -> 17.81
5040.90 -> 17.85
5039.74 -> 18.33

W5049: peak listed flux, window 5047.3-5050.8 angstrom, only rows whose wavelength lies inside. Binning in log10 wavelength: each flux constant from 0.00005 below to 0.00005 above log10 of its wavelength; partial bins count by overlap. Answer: 19.36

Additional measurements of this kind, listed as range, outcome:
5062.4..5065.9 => 20.41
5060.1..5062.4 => 20.61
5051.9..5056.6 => 19.99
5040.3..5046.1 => 19.47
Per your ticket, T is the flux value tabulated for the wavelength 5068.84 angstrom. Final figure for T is 19.17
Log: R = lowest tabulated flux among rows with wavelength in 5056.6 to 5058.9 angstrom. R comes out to 20.15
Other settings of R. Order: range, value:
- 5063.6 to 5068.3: 19.1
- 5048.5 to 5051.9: 18.76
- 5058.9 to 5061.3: 20.33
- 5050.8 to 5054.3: 18.72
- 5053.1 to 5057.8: 19.04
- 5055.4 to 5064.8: 19.85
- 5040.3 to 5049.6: 17.81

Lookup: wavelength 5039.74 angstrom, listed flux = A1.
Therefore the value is 18.33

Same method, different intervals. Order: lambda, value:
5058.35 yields 20.23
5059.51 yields 20.33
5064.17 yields 19.85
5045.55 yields 19.47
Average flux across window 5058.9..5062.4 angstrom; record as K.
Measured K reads 20.5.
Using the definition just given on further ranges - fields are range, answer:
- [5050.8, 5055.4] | 19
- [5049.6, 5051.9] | 18.9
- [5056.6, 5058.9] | 20.2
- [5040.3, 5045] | 18.2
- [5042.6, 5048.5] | 19.1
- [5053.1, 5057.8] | 19.6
